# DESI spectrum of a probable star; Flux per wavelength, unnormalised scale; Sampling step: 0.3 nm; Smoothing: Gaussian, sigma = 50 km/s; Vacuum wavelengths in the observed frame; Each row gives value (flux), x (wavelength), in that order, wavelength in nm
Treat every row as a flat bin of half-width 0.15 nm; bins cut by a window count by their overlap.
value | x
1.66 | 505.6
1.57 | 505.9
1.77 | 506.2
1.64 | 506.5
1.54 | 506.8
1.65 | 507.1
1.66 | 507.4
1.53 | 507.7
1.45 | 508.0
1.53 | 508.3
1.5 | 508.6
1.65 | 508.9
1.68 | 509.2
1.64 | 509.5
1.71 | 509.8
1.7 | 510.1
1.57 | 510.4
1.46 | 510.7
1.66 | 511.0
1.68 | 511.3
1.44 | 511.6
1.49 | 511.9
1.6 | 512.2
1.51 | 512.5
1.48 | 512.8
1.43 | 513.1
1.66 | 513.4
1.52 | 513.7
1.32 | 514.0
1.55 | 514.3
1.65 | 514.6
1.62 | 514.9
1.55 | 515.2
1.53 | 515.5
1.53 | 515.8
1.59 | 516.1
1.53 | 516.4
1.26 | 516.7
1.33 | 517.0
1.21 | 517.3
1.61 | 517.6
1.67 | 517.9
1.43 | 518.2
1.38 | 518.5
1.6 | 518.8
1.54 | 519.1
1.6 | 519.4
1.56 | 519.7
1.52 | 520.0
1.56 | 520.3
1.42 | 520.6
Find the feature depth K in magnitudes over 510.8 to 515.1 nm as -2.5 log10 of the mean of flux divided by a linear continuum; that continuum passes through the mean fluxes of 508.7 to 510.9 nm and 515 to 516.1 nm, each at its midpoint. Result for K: 0.03 mag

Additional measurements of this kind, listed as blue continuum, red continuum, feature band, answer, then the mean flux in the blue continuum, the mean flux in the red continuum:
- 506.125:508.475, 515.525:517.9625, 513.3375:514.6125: -0.01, 1.59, 1.46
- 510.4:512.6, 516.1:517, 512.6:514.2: 0.01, 1.55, 1.42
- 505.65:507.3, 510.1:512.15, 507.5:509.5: 0.03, 1.64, 1.56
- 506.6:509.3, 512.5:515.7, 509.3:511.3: -0.05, 1.58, 1.53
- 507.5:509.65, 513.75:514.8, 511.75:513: 0.01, 1.57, 1.51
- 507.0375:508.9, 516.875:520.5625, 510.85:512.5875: -0.02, 1.56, 1.5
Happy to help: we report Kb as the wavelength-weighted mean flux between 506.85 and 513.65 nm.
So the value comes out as 1.57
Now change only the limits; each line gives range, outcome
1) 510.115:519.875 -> 1.52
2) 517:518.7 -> 1.45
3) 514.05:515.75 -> 1.56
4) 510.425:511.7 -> 1.57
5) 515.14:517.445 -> 1.44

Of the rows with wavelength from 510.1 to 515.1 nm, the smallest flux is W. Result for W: 1.32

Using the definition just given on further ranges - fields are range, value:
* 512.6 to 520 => 1.21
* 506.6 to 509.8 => 1.45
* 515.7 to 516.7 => 1.26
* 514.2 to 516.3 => 1.53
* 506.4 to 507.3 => 1.54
